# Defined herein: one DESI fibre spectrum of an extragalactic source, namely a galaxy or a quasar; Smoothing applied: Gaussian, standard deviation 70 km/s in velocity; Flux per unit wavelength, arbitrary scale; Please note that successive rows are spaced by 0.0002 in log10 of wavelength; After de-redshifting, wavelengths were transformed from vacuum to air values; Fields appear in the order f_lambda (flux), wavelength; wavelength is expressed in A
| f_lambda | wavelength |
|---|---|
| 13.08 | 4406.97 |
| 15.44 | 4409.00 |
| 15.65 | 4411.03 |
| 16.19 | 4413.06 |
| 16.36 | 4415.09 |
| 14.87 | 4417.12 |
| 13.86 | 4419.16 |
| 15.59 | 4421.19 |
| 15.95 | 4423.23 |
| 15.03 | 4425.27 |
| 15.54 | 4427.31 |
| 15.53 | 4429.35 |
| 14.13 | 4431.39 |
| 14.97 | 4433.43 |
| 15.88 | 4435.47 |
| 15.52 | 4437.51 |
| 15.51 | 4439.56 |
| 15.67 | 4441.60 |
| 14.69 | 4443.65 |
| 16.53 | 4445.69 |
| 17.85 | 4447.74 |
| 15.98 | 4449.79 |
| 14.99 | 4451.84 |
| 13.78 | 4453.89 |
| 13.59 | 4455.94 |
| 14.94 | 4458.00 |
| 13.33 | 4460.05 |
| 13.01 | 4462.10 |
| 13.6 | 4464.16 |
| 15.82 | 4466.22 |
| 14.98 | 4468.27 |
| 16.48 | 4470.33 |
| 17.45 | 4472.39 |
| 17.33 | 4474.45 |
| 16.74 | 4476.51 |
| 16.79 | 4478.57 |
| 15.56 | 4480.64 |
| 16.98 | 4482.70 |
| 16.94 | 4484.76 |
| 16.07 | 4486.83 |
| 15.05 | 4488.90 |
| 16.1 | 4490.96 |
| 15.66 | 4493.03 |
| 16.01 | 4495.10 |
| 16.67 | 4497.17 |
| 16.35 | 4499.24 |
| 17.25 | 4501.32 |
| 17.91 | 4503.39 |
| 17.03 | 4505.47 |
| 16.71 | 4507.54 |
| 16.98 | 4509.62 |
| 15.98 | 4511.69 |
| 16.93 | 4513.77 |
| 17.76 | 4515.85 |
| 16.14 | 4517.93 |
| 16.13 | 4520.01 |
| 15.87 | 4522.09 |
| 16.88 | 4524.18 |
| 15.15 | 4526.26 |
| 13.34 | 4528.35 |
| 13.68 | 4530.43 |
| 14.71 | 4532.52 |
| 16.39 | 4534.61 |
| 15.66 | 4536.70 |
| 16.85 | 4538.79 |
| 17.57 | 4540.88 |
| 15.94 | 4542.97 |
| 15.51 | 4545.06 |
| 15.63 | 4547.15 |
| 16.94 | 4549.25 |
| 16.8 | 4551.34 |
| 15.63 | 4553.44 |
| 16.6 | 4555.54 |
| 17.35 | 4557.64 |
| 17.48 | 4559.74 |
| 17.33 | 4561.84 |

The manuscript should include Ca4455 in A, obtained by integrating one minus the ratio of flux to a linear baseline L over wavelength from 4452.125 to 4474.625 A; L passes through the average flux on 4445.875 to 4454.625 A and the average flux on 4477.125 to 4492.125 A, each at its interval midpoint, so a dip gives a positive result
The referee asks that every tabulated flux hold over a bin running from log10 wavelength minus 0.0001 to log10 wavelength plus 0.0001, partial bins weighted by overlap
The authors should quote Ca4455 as 1.57 A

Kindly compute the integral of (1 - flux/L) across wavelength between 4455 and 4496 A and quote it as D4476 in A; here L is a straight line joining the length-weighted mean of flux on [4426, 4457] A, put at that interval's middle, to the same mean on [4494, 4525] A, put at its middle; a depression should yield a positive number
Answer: 1.0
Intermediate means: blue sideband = 15.3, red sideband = 16.7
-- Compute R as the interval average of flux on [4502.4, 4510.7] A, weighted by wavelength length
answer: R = 17.2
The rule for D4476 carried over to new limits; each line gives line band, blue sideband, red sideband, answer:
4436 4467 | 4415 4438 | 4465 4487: 1.6 A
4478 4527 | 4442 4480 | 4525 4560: -2.4 A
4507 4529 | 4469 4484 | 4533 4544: 0.4 A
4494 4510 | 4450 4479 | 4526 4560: -1.3 A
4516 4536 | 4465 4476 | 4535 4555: 1.0 A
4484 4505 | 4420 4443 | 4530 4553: -0.9 A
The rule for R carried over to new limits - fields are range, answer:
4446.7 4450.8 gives 16.9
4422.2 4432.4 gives 15.2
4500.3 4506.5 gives 17.4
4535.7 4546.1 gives 16.3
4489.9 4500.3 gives 16.2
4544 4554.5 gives 16.1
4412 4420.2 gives 15.3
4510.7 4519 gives 16.7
